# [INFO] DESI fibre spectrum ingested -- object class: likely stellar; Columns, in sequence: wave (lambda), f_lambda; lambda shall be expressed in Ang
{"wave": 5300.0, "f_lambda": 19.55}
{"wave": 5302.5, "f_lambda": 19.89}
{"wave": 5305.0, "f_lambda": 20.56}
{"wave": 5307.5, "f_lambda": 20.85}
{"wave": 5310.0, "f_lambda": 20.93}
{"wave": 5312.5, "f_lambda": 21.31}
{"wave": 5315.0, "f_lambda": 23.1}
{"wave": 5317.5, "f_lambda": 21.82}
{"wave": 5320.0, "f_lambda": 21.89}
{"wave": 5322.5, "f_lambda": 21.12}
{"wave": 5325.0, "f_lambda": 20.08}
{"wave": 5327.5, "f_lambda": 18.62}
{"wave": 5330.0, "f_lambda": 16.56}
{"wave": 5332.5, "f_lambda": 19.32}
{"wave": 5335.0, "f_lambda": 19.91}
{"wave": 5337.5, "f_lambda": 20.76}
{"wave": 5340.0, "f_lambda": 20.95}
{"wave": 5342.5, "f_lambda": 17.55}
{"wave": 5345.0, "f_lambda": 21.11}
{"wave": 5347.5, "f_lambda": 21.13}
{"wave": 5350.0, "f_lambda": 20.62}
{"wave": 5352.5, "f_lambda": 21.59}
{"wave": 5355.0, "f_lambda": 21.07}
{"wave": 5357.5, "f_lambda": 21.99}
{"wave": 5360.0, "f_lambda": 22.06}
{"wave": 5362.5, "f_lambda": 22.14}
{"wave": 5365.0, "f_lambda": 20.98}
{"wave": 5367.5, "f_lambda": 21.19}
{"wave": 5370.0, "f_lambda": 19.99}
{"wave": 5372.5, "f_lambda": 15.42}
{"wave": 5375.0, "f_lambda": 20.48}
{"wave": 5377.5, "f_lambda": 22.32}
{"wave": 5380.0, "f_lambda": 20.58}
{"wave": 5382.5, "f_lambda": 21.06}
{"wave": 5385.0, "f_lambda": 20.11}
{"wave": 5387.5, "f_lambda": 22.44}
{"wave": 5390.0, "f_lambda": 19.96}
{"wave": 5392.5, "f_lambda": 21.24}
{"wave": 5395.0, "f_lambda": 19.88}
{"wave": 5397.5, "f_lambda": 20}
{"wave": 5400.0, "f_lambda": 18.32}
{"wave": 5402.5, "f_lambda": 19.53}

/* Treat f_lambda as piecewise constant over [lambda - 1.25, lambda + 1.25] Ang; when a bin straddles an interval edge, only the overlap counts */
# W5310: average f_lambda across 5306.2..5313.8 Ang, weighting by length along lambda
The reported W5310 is 21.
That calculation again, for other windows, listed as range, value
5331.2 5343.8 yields 19.7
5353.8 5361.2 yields 21.7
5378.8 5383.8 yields 20.8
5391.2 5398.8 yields 20.4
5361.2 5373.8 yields 20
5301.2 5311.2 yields 20.6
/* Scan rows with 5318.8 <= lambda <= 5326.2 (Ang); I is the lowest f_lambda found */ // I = 20.08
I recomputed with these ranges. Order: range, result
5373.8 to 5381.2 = 20.48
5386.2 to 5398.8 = 19.88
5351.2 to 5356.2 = 21.07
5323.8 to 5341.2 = 16.56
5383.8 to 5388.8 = 20.11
